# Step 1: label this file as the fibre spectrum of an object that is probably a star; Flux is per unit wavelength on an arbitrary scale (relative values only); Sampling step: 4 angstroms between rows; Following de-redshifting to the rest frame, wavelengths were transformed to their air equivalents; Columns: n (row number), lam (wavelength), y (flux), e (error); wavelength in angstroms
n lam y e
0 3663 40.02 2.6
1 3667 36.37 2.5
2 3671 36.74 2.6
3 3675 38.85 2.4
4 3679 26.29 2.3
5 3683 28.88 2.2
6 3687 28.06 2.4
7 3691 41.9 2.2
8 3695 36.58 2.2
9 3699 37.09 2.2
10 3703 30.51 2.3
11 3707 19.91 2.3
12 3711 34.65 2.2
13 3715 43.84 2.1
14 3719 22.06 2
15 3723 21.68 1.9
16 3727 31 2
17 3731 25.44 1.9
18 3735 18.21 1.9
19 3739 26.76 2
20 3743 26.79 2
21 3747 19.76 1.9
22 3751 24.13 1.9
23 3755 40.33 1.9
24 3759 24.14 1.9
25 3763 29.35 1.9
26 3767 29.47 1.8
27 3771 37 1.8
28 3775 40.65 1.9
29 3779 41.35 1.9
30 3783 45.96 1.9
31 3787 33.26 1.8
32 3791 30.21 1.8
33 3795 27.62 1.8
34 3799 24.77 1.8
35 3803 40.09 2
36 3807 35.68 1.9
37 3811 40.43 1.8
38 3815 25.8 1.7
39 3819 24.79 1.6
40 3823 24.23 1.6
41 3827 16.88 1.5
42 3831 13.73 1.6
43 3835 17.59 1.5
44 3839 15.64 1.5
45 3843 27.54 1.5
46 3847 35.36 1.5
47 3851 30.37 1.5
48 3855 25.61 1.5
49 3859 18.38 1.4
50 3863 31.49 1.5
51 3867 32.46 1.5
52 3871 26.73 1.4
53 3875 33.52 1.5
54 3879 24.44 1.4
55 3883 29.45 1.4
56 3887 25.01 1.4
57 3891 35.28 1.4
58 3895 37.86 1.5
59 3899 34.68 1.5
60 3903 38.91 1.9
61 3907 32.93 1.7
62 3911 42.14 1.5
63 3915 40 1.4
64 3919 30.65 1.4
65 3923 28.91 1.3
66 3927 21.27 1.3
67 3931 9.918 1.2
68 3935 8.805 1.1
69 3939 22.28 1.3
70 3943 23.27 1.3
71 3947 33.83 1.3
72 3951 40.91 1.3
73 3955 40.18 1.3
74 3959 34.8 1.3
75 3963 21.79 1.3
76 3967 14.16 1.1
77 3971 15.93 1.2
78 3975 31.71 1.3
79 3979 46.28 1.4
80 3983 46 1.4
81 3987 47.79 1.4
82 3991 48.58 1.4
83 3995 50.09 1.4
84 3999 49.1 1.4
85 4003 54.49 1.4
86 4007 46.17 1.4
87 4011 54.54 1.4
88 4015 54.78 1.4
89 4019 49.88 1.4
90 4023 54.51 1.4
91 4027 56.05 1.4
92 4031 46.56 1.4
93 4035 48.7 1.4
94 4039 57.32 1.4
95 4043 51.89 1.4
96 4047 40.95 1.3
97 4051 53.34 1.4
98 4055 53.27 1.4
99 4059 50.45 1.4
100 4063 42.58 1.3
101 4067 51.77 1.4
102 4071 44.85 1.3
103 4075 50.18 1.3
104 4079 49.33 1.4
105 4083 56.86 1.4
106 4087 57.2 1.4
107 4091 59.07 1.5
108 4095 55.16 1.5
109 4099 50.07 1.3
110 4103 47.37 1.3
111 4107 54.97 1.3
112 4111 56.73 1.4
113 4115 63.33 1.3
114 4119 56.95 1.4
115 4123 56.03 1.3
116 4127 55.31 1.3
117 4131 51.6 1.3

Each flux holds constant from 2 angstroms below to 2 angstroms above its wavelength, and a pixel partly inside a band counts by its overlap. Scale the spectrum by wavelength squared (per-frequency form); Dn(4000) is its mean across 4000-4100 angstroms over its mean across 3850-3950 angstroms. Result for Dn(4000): 1.9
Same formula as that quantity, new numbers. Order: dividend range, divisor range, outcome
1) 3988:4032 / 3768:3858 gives 1.92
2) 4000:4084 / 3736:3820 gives 1.83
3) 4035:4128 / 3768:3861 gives 2.07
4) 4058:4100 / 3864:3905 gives 1.79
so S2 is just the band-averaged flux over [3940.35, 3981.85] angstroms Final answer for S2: 30.5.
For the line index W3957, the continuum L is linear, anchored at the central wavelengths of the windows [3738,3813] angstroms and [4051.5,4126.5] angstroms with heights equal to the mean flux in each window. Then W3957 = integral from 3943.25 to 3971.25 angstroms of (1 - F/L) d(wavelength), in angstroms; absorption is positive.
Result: 9.5 angstroms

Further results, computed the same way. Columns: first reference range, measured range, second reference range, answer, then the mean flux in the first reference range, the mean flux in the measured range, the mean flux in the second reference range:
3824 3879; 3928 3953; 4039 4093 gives 9.1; 25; 23.1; 51.1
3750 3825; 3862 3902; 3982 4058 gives 8.8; 32.7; 31.3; 50.8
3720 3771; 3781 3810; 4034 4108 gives -3.5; 26.8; 34.2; 51.3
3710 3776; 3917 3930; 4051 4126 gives 5.0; 28.9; 25.6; 53.2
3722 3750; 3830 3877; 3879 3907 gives 7.4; 24.3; 26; 32.8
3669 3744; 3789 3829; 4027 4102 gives 7.9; 30.3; 29.1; 51.2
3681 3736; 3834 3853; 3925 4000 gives 3.2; 30.2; 25.7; 31.7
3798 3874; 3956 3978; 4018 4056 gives 8.9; 26.8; 25.5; 51.2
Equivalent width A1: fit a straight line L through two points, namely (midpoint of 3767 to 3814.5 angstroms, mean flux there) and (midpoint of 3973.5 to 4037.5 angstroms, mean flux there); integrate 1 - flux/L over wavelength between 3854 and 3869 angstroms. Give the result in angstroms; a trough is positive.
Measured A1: 4.9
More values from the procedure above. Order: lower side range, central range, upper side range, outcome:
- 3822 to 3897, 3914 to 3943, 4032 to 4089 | 10.0 angstroms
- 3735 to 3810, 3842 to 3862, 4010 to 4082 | 5.1 angstroms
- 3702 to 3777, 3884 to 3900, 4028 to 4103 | 2.6 angstroms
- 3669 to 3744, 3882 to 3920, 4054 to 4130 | 6.3 angstroms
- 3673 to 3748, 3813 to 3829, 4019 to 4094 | 5.9 angstroms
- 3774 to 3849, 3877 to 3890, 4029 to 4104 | 3.1 angstroms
